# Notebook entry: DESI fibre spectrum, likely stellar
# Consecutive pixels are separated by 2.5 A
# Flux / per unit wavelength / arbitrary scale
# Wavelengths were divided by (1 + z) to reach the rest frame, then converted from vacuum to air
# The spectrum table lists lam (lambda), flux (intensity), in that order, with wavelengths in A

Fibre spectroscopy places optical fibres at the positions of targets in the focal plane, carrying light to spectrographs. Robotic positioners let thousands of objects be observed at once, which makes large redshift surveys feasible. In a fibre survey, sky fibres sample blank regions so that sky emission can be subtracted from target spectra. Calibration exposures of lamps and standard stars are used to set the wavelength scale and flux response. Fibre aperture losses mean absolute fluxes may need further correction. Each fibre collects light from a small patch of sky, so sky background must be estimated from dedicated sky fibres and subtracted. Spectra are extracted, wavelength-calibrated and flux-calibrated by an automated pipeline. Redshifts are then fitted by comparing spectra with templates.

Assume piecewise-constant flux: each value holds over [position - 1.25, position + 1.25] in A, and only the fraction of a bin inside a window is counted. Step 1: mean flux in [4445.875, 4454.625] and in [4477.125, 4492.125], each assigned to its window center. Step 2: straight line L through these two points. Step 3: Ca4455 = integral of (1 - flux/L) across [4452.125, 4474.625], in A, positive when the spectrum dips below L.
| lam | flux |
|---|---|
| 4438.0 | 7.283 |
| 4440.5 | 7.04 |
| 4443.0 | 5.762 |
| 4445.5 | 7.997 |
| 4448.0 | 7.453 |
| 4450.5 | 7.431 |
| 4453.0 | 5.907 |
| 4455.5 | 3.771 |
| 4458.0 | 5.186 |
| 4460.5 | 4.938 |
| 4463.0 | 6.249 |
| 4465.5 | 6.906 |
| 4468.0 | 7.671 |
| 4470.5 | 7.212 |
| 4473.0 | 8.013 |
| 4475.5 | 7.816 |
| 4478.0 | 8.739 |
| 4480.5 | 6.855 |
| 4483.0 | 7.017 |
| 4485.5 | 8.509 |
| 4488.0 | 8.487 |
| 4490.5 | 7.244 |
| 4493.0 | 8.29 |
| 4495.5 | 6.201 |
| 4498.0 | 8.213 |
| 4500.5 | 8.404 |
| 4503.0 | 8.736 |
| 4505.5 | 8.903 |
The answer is 3.2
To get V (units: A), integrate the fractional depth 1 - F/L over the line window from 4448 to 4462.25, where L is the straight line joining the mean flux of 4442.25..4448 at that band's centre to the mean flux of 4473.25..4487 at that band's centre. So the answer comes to 3.21 A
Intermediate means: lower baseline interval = 7.1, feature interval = 5.65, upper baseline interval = 7.82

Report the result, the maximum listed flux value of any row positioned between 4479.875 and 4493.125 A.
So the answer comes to 8.509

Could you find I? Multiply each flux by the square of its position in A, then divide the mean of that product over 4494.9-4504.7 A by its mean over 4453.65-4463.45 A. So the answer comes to 1.64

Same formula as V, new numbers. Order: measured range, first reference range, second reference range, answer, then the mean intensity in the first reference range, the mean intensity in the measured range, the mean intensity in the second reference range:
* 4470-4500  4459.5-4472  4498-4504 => -0.5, 6.66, 7.75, 8.49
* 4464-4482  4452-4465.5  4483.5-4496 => -3.1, 5.35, 7.57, 7.8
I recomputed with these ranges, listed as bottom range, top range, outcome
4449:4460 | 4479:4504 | 1.42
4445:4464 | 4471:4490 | 1.32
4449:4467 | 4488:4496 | 1.31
